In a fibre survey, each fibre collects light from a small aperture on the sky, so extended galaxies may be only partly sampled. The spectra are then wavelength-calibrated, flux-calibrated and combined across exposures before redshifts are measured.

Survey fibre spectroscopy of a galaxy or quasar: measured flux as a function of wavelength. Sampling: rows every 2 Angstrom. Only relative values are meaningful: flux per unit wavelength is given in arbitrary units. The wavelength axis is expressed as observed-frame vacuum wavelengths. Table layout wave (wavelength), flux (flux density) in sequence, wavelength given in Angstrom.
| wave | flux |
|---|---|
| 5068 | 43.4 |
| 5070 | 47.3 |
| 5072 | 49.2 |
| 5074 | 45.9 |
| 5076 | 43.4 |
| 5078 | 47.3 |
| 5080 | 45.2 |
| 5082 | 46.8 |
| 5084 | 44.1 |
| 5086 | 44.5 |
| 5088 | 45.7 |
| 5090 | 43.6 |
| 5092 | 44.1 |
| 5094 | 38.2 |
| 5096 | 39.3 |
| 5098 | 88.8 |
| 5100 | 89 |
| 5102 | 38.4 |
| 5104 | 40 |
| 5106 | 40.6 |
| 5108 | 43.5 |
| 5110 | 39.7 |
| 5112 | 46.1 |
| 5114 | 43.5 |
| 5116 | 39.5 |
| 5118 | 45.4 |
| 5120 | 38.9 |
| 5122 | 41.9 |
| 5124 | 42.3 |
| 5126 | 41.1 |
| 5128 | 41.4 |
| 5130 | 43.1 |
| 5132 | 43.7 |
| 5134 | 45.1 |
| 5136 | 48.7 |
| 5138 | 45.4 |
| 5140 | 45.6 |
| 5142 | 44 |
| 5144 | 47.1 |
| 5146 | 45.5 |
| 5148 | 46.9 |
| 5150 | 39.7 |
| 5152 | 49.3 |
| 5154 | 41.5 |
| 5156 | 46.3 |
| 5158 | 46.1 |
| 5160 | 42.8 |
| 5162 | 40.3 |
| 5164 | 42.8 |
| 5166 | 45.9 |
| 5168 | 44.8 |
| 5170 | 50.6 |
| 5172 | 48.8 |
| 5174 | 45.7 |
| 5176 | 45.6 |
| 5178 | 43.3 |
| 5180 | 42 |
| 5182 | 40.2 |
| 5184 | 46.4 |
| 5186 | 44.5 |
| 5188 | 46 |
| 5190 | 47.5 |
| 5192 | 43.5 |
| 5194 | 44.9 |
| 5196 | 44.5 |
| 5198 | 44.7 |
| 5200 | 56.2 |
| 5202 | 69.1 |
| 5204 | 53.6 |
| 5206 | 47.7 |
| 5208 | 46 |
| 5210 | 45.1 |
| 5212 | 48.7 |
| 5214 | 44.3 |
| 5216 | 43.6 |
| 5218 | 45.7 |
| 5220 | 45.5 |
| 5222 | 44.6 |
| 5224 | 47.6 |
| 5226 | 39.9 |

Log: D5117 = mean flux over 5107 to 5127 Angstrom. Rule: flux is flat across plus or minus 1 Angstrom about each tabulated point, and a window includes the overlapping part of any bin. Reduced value 42.2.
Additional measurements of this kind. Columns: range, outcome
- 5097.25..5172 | 46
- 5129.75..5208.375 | 46.2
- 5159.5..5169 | 43.3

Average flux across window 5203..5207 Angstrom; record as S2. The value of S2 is 50.7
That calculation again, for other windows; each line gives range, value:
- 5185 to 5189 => 45.2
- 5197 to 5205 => 55.9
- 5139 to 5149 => 45.8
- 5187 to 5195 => 45.5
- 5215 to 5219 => 44.7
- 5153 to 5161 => 44.2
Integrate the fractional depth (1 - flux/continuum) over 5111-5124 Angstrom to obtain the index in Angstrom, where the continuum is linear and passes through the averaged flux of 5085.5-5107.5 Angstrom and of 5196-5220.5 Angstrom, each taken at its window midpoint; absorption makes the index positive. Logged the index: 1.9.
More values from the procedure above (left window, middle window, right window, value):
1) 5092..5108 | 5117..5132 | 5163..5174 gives 2.4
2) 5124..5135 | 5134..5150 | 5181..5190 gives -0.9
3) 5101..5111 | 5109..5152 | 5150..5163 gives -1.5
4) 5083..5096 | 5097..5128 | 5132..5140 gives -2.3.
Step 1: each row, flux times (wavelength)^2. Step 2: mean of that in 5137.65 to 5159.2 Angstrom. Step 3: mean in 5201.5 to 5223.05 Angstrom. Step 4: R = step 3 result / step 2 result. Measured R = 1.09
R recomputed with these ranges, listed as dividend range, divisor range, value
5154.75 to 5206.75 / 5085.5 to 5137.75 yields 1.04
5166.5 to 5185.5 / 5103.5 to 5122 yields 1.11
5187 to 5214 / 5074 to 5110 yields 1.06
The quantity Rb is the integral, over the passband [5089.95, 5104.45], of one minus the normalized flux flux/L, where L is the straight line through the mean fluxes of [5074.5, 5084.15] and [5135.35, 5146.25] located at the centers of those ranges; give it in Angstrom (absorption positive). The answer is -2.6 Angstrom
